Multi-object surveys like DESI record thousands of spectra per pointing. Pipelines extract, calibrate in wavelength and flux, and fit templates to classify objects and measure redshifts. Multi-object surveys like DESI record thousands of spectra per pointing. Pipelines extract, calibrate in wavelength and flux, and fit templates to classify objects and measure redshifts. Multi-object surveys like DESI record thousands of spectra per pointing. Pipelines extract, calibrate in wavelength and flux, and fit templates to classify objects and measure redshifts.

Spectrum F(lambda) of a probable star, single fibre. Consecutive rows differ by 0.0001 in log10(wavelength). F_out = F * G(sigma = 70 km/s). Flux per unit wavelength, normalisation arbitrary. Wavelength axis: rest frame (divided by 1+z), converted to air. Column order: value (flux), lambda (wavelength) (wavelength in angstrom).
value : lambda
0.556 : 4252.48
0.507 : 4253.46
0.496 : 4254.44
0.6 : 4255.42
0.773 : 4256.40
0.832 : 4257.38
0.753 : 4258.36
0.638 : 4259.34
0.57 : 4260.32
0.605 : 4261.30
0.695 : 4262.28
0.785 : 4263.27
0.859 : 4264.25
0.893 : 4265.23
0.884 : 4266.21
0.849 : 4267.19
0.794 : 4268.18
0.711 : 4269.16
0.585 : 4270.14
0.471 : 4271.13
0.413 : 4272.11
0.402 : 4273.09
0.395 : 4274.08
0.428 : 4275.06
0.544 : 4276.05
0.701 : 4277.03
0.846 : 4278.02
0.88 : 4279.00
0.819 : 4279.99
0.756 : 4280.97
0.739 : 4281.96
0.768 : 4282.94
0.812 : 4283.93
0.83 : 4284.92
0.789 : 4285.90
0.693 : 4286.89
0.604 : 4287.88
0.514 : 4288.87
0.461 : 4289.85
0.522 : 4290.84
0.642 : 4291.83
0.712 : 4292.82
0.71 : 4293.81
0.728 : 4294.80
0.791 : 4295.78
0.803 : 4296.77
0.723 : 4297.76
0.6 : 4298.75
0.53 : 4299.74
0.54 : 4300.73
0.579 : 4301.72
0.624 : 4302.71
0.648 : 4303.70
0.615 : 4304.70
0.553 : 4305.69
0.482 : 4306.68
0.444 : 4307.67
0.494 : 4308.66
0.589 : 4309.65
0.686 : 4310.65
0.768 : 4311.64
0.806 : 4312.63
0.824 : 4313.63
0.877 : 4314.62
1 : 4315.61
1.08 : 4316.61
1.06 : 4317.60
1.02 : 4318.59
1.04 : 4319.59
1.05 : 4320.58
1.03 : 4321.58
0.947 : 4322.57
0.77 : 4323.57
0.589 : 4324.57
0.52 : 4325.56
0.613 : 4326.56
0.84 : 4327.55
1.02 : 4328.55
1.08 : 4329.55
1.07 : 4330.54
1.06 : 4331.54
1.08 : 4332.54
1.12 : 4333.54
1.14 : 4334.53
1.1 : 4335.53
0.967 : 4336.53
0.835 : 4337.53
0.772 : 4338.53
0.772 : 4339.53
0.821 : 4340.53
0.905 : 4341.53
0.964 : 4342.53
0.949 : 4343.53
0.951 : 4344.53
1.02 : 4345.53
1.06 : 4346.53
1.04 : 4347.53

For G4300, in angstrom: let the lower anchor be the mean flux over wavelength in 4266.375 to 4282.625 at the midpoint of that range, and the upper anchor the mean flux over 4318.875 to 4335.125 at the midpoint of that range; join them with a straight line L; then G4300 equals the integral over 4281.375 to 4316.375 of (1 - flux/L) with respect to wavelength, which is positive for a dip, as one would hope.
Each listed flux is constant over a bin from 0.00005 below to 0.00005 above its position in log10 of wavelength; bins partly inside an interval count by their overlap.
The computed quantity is 4.8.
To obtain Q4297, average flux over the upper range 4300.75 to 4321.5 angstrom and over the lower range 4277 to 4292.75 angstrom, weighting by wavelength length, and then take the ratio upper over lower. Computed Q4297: 1.07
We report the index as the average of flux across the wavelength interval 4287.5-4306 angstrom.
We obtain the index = 0.627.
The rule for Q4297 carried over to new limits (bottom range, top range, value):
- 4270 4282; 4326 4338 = 1.63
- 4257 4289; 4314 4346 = 1.35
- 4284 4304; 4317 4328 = 1.32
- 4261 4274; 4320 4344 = 1.35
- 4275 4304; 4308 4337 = 1.32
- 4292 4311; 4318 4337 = 1.53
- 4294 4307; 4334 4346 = 1.47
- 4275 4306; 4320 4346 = 1.37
